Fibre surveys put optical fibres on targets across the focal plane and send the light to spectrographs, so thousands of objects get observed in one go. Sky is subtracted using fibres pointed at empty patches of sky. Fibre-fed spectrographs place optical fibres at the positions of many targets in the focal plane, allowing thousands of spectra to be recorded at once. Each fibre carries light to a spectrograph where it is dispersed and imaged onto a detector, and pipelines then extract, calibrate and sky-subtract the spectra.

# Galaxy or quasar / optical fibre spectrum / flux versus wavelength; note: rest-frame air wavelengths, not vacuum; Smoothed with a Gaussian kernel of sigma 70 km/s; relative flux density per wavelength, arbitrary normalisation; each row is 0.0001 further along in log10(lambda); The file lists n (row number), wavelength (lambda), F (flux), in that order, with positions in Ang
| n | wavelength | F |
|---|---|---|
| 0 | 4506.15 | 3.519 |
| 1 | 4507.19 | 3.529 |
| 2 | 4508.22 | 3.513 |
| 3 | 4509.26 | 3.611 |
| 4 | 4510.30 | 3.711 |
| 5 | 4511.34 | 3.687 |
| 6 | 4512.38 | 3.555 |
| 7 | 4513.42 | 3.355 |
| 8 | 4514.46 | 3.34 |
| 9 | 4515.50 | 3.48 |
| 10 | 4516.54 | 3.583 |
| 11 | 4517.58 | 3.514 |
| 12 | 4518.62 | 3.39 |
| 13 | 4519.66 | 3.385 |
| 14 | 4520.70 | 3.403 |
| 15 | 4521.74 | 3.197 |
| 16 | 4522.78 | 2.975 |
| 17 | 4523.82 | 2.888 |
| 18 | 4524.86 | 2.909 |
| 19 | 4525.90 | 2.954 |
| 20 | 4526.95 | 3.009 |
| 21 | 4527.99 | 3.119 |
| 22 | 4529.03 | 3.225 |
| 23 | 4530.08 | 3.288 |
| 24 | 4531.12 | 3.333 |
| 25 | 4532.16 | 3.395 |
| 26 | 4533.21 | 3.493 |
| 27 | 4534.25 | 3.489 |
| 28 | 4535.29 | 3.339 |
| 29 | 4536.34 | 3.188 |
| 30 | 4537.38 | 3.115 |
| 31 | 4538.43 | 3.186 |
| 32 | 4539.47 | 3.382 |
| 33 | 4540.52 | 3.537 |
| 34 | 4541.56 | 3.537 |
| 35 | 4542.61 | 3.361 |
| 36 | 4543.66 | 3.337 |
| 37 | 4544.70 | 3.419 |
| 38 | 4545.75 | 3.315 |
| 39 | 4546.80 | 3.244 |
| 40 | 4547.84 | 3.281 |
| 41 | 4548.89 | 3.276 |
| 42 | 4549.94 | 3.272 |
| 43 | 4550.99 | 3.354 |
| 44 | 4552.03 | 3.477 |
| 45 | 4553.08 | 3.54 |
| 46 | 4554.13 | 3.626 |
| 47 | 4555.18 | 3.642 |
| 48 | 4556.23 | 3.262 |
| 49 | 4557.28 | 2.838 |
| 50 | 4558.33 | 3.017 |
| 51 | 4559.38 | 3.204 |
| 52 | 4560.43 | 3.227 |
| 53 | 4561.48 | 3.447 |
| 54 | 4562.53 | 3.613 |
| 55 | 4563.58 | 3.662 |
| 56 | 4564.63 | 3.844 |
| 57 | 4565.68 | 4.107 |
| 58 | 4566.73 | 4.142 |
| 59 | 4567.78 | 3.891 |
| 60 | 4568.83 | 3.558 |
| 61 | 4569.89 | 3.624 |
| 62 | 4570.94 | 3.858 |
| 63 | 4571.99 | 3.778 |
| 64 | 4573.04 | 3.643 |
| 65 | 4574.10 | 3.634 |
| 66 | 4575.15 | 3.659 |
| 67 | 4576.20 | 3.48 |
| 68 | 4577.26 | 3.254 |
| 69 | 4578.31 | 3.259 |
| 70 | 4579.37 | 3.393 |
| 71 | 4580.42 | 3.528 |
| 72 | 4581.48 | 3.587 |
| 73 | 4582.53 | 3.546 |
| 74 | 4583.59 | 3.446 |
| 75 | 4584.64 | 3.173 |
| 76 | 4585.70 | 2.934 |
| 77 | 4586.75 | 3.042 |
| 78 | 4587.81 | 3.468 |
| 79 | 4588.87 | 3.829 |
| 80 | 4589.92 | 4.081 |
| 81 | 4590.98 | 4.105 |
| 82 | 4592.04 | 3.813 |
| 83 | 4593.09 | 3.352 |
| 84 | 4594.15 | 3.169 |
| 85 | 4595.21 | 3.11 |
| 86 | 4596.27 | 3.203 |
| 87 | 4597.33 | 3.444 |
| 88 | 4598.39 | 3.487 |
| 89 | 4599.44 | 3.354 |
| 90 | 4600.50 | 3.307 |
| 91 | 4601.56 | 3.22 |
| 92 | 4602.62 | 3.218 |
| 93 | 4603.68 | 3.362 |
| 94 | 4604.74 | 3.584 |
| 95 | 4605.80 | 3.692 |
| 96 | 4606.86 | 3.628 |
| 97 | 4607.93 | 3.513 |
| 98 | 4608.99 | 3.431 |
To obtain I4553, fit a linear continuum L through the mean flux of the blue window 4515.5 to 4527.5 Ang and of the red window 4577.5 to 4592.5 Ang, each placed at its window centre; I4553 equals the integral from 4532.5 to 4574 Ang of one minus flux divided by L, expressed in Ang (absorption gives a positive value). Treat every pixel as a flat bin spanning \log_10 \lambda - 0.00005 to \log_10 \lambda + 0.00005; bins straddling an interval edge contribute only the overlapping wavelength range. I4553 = -1.29 Ang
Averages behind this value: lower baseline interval 3.21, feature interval 3.47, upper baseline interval 3.51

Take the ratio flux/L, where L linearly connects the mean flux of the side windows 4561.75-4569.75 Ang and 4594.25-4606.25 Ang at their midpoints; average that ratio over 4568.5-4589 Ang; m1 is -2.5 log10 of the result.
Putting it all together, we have 0.05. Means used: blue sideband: 3.81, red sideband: 3.35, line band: 3.48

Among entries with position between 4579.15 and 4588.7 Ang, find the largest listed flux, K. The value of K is 3.587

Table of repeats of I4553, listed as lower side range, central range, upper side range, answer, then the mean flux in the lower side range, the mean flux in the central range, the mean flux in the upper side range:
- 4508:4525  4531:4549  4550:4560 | 0.0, 3.39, 3.35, 3.32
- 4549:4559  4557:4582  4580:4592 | -1.0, 3.33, 3.56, 3.53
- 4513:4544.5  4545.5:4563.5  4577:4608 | 0.1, 3.29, 3.34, 3.44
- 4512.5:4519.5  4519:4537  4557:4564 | 1.0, 3.45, 3.21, 3.3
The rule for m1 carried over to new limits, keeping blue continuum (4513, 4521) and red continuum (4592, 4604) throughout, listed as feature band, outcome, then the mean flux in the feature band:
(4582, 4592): -0.06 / 3.53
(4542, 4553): 0.02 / 3.34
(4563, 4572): -0.14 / 3.83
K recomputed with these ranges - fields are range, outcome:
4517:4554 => 3.54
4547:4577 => 4.142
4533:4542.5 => 3.537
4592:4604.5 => 3.813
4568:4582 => 3.858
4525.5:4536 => 3.493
